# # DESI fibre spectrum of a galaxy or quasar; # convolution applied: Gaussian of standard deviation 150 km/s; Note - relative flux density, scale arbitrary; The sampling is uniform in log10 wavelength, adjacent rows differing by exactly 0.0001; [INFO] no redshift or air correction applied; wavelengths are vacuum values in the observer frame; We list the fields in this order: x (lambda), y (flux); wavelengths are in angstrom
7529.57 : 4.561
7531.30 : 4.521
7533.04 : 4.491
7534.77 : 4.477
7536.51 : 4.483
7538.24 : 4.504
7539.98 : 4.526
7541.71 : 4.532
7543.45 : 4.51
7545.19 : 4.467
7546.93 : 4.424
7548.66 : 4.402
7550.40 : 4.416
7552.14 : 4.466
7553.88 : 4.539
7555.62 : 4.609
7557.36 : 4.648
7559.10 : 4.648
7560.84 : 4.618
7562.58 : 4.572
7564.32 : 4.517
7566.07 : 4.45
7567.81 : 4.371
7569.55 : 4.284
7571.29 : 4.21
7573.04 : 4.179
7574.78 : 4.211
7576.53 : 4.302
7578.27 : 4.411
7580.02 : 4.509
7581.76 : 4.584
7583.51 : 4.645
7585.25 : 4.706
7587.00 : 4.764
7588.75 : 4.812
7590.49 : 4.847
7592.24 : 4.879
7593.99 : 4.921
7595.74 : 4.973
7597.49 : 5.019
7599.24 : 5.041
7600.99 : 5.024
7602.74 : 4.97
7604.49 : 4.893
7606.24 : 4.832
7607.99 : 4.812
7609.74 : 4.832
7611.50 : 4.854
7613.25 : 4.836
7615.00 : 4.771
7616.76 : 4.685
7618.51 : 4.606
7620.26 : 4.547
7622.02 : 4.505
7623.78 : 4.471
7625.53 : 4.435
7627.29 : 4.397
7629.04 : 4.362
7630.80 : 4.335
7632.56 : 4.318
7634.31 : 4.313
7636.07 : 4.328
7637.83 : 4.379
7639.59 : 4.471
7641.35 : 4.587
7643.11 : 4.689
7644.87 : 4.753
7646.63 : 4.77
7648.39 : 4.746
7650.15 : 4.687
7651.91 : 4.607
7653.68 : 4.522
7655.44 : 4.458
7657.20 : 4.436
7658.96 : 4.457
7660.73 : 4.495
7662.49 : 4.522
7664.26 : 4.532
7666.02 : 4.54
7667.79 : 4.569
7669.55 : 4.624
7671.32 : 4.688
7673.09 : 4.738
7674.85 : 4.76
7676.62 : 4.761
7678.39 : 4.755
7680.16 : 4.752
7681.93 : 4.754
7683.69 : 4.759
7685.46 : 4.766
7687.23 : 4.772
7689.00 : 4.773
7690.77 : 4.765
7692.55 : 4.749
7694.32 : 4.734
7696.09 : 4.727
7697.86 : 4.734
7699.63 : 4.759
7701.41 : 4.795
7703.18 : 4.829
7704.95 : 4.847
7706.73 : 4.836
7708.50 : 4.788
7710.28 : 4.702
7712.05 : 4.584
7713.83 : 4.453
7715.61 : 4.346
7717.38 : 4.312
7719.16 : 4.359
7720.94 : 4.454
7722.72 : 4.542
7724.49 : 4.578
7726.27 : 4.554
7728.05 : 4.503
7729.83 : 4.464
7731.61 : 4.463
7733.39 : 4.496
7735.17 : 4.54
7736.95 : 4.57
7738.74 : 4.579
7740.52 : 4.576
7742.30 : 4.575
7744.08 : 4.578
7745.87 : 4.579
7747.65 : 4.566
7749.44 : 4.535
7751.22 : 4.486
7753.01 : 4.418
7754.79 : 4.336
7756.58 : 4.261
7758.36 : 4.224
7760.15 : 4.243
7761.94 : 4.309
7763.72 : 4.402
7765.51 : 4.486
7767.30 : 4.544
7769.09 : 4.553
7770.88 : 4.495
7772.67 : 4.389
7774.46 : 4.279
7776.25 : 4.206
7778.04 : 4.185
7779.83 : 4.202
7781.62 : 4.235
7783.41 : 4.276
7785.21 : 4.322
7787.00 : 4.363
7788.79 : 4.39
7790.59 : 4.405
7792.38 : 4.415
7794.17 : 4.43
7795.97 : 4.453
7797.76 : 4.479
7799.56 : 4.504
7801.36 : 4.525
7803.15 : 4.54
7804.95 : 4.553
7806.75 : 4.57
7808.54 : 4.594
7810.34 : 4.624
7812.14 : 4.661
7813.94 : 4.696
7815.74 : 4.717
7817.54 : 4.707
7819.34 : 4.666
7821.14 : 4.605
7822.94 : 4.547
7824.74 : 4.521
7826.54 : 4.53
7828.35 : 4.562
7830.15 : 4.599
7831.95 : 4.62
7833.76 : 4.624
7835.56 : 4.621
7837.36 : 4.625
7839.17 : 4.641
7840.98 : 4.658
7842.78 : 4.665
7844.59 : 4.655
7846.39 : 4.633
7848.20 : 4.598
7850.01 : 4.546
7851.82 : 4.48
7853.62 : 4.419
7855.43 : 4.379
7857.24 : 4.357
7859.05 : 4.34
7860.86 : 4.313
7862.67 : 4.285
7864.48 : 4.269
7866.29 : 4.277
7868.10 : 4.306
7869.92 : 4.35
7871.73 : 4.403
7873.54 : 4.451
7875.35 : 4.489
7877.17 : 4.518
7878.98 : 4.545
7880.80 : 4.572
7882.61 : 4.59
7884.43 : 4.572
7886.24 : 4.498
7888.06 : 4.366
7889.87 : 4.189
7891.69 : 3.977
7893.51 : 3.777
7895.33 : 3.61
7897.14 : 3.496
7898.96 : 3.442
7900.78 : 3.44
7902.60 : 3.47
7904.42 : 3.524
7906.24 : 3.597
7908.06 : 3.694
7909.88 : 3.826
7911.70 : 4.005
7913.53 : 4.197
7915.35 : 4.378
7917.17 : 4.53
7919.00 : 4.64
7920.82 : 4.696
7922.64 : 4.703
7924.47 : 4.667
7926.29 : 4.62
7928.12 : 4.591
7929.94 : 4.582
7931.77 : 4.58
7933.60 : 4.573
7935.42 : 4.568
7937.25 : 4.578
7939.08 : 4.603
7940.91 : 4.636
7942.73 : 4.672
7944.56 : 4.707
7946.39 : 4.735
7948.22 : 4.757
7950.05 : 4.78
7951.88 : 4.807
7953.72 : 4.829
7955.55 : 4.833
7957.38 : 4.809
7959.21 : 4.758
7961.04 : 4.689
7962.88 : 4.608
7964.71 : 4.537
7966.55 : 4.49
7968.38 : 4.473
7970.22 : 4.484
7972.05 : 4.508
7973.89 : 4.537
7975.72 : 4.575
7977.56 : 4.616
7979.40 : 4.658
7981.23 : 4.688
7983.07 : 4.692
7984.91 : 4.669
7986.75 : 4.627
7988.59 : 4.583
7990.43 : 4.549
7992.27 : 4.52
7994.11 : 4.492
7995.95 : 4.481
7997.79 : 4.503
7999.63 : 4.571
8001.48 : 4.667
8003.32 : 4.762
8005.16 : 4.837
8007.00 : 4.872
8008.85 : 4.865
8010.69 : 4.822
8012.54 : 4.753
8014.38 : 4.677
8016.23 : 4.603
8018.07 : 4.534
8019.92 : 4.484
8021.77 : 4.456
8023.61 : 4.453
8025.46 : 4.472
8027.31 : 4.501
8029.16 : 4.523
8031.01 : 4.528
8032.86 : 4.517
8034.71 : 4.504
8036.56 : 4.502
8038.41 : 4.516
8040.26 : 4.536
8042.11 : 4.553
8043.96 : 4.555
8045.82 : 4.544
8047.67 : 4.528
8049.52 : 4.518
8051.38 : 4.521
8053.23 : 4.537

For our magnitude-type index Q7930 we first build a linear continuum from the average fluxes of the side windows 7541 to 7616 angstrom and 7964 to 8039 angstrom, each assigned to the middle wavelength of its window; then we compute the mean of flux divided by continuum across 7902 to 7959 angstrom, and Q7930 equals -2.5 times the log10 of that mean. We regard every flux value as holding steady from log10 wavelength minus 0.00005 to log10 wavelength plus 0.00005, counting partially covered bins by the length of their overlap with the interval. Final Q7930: 0.03 mag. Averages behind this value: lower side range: 4.64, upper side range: 4.59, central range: 4.47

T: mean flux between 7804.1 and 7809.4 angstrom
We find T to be 4.58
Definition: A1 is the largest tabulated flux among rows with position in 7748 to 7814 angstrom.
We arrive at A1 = 4.696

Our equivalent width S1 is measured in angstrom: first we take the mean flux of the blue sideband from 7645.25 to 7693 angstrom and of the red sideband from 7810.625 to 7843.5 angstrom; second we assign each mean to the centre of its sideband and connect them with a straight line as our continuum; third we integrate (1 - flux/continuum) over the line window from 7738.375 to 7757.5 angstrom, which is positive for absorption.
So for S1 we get 0.6 angstrom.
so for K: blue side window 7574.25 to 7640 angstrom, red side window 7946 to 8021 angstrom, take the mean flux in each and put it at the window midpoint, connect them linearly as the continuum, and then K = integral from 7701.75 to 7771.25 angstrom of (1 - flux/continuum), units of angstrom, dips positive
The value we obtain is 2.04 angstrom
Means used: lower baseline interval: 4.65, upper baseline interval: 4.65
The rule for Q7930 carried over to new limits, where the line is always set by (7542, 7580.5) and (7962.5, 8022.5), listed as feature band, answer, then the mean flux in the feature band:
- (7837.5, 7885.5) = 0.02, 4.48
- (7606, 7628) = -0.05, 4.66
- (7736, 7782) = 0.03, 4.42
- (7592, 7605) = -0.12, 4.97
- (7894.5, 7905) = 0.29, 3.5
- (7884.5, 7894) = 0.09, 4.22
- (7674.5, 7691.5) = -0.06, 4.76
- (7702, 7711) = -0.07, 4.8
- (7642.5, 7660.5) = -0.03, 4.61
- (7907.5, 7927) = 0.05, 4.37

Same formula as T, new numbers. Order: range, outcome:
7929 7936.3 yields 4.58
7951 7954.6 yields 4.81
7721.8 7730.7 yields 4.53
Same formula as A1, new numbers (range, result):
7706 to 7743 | 4.836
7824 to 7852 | 4.665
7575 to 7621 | 5.041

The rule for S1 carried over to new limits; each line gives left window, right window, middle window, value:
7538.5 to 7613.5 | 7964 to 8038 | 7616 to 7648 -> 0.8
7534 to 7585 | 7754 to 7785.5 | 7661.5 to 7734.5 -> -4.4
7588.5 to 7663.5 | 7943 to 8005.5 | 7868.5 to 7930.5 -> 5.9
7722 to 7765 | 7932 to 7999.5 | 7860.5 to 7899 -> 2.6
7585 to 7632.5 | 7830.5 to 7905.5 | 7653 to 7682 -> 0.2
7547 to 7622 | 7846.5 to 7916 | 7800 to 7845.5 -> -3.7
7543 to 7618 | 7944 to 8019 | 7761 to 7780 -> 1.1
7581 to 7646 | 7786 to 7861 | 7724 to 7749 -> 0.3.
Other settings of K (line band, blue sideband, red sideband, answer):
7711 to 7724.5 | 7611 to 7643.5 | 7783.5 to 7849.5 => 0.3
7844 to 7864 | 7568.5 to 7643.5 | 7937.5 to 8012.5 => 0.8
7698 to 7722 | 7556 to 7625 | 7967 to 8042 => 0.1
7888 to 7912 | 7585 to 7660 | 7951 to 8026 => 4.8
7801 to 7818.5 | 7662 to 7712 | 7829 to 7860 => -0.1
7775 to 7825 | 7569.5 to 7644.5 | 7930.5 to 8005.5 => 1.6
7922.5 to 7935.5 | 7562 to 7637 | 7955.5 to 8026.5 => 0.0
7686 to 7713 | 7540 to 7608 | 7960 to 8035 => -0.9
